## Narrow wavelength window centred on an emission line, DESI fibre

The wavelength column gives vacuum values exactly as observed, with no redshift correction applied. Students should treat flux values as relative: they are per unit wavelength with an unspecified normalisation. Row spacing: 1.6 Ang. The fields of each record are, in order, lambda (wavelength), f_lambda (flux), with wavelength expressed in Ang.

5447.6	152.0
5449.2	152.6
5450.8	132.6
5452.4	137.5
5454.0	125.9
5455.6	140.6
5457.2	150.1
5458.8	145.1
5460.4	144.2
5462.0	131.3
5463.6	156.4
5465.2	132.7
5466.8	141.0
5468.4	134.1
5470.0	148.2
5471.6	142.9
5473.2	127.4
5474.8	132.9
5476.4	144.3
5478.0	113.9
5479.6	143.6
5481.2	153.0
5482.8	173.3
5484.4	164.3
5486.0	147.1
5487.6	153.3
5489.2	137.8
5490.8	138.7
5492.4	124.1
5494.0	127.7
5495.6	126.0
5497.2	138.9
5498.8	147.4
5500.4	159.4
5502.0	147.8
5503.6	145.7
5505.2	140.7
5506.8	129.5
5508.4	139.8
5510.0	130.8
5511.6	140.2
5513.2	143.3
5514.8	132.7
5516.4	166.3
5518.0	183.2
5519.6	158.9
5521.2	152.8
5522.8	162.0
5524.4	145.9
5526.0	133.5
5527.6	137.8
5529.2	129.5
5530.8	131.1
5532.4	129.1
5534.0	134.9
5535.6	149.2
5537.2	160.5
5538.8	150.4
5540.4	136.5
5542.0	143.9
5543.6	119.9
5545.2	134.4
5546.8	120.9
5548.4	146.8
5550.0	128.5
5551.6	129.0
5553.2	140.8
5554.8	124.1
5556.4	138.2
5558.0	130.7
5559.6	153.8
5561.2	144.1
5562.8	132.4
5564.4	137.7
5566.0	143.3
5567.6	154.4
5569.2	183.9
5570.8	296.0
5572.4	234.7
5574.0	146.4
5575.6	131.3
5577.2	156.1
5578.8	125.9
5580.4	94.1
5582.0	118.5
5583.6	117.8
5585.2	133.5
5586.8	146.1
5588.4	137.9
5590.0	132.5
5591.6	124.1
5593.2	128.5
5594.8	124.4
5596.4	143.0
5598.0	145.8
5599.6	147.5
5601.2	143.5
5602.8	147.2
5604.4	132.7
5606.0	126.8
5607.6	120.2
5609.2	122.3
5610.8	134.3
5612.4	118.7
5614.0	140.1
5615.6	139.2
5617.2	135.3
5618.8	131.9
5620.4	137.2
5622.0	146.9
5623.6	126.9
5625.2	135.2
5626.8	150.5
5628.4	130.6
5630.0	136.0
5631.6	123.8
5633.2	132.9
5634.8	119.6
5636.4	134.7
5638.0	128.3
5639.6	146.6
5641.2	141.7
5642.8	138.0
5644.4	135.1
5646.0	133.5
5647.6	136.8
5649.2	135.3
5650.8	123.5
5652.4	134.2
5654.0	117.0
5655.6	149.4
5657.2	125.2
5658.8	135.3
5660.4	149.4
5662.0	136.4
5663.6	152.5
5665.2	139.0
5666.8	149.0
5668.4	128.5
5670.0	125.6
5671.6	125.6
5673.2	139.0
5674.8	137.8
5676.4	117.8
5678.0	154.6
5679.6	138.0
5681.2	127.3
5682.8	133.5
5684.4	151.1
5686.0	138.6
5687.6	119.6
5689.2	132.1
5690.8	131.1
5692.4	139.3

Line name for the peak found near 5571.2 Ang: [O III]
